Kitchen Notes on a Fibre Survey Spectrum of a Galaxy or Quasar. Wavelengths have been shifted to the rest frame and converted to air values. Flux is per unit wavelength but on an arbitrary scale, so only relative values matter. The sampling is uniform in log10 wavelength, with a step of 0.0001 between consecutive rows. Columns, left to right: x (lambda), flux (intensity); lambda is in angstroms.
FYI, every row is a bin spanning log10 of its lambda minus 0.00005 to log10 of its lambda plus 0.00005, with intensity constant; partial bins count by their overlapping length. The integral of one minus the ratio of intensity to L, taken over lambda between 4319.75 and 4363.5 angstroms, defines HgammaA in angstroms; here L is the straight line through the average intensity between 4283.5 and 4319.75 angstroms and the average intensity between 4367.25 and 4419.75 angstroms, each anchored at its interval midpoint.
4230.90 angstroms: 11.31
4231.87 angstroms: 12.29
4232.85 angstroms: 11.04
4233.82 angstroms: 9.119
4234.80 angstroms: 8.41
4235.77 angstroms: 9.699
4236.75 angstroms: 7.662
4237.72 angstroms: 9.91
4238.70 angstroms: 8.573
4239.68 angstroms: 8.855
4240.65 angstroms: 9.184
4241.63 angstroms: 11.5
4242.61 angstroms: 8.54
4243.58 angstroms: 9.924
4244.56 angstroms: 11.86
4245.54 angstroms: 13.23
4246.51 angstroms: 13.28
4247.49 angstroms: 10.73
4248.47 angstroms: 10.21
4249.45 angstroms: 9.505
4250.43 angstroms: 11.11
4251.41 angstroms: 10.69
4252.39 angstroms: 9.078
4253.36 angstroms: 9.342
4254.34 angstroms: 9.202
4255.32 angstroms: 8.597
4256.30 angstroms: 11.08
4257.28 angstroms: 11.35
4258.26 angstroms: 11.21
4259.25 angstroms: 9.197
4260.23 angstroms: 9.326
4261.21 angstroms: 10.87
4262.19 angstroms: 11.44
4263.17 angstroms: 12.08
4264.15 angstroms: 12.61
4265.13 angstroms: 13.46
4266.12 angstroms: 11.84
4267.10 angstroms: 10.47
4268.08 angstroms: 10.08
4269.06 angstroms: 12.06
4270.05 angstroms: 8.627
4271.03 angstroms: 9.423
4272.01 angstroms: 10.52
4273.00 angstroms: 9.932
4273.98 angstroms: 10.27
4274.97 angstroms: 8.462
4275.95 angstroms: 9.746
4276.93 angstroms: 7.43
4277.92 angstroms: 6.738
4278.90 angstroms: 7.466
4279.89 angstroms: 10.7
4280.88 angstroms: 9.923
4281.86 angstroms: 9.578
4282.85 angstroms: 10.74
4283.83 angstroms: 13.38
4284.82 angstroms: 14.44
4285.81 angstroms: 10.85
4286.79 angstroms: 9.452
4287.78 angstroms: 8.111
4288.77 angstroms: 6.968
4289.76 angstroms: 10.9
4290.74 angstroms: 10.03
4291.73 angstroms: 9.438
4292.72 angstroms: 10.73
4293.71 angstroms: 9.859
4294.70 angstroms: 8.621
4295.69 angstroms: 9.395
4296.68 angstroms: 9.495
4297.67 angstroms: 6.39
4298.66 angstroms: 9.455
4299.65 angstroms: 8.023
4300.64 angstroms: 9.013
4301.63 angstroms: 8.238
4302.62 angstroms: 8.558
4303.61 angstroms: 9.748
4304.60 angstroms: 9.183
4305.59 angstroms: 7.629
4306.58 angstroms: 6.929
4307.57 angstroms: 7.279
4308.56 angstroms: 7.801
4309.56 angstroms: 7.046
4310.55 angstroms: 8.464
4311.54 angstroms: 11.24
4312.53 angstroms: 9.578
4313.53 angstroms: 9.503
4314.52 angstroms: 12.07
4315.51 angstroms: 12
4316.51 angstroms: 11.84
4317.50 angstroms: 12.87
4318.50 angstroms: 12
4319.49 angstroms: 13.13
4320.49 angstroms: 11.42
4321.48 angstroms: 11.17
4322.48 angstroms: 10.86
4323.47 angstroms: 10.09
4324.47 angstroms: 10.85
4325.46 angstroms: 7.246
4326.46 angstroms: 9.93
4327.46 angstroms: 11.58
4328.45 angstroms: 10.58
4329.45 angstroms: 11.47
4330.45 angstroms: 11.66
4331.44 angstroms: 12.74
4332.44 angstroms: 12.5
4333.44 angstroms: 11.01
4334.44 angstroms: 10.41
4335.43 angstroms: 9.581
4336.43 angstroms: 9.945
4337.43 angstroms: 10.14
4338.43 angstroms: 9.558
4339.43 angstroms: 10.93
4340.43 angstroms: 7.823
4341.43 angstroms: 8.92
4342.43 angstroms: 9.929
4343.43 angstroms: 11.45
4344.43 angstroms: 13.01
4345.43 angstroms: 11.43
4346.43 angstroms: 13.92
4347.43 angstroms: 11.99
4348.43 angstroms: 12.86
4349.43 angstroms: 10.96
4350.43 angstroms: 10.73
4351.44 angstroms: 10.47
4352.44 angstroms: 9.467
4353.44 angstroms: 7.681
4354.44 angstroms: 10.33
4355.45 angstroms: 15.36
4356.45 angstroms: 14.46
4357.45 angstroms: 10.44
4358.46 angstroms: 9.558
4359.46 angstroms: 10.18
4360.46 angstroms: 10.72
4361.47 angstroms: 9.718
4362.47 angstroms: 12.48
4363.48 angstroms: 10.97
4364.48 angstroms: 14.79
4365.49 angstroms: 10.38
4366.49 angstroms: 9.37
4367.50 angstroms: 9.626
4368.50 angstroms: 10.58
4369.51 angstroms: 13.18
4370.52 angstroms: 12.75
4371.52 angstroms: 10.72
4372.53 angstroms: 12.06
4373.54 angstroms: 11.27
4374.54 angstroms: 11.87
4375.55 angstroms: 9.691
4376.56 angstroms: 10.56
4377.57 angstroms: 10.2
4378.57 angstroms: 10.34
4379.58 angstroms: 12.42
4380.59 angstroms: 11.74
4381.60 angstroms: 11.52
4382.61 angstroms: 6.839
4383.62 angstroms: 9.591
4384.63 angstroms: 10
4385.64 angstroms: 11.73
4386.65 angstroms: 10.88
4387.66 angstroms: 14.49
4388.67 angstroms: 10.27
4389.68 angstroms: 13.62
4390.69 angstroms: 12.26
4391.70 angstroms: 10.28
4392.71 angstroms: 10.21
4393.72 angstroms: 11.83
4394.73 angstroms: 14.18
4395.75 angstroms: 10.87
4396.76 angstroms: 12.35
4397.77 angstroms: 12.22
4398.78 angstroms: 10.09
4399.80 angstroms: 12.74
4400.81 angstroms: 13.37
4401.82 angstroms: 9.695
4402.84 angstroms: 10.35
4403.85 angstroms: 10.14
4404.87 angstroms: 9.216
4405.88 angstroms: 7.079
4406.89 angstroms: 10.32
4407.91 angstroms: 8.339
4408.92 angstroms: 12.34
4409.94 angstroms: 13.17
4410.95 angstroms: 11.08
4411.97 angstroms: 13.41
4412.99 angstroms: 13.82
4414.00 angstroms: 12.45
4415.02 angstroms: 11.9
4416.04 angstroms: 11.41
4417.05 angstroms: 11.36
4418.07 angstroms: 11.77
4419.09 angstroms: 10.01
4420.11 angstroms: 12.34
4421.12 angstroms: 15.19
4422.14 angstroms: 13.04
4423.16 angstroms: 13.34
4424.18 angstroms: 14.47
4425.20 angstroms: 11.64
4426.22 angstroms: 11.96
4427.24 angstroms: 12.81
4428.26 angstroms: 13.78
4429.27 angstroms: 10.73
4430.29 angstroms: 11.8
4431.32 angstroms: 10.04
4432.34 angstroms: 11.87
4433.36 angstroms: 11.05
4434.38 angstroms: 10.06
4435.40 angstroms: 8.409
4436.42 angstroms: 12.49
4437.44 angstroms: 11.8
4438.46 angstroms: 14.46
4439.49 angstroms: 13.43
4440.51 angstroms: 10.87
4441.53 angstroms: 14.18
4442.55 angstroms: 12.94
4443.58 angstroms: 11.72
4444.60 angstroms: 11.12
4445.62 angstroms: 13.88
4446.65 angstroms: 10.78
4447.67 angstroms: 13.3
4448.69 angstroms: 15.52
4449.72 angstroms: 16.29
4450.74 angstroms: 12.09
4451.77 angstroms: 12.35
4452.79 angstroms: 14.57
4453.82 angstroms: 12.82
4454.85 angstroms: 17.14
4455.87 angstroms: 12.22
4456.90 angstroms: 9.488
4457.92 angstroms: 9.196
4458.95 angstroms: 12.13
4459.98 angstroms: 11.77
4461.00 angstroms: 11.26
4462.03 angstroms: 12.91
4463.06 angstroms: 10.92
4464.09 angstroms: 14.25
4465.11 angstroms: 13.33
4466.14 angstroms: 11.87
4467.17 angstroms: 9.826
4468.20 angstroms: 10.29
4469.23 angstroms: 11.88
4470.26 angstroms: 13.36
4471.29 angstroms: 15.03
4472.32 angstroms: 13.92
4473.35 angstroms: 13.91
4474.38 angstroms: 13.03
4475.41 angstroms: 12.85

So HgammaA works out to -2.2 angstroms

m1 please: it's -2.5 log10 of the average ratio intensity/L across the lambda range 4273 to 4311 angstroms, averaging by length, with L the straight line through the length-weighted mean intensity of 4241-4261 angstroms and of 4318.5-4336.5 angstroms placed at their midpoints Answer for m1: 0.17 mag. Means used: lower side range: 10.4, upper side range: 11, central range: 9.13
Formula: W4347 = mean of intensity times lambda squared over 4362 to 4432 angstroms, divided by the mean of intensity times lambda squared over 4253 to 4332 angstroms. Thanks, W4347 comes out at 1.2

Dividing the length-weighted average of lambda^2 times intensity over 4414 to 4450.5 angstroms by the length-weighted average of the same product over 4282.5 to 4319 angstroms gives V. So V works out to 1.36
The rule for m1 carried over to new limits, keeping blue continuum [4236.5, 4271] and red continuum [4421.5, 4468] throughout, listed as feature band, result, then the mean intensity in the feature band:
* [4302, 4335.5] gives 0.08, 10.3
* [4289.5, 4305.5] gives 0.19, 9.13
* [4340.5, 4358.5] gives 0.02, 11.2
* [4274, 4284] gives 0.15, 9.33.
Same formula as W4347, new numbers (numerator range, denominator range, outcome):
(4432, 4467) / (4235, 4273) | 1.30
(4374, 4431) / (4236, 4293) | 1.20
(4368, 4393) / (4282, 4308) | 1.24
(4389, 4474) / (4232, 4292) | 1.29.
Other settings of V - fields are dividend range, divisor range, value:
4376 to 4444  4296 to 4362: 1.16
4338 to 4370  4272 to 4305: 1.21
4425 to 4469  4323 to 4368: 1.18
